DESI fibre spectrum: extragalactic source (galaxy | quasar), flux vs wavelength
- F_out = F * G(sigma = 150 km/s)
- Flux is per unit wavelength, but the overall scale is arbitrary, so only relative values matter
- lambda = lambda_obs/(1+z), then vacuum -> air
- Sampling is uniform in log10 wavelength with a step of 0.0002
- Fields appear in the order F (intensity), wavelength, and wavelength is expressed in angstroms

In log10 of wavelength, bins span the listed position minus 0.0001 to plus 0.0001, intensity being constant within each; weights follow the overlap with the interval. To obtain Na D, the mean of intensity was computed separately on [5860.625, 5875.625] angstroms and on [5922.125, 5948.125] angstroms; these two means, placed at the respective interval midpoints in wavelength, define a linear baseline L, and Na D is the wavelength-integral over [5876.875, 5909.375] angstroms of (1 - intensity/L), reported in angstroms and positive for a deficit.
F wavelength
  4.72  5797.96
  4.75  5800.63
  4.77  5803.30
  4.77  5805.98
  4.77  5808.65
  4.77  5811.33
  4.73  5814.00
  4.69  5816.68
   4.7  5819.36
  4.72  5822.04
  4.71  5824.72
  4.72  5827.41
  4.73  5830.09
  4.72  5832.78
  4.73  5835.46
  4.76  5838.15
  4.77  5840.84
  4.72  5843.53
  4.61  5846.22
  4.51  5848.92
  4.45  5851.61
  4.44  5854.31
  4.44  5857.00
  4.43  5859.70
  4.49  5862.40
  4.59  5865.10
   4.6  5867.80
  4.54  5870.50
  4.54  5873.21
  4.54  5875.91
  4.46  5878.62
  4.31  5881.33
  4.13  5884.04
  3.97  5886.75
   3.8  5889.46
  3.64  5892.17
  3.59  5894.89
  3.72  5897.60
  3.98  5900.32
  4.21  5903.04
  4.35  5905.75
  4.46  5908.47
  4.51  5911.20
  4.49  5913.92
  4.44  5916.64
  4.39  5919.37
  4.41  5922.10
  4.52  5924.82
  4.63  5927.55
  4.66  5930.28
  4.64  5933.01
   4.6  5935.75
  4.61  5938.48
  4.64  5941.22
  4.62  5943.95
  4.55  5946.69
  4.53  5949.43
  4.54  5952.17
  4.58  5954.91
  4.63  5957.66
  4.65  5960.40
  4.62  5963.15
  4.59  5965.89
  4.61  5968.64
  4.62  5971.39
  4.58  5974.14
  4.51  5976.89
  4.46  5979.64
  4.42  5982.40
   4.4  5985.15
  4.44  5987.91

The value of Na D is 3.7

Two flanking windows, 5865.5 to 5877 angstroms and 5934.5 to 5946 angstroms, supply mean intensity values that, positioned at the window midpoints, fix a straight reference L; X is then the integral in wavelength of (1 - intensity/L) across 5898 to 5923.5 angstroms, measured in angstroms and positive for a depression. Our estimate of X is 1.4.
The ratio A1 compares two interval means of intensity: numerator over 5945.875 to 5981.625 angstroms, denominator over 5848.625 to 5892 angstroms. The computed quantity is 1.0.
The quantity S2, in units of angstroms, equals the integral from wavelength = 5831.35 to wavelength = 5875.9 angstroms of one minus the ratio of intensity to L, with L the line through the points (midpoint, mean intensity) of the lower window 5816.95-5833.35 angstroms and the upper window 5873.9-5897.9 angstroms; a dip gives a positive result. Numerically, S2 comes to -1.9 angstroms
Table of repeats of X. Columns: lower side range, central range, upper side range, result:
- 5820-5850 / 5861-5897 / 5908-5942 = 3.0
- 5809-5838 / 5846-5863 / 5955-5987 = 0.8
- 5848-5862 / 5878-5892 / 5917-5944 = 1.3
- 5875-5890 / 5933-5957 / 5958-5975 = -0.4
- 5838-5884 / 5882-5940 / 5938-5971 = 3.7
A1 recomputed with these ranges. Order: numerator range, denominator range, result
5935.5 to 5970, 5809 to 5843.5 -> 0.97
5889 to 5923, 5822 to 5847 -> 0.88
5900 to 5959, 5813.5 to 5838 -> 0.96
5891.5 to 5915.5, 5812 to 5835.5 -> 0.87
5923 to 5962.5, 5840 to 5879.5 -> 1.01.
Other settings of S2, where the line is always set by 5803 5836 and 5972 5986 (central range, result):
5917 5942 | 0.01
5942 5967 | -0.37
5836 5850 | 0.05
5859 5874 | 0.40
